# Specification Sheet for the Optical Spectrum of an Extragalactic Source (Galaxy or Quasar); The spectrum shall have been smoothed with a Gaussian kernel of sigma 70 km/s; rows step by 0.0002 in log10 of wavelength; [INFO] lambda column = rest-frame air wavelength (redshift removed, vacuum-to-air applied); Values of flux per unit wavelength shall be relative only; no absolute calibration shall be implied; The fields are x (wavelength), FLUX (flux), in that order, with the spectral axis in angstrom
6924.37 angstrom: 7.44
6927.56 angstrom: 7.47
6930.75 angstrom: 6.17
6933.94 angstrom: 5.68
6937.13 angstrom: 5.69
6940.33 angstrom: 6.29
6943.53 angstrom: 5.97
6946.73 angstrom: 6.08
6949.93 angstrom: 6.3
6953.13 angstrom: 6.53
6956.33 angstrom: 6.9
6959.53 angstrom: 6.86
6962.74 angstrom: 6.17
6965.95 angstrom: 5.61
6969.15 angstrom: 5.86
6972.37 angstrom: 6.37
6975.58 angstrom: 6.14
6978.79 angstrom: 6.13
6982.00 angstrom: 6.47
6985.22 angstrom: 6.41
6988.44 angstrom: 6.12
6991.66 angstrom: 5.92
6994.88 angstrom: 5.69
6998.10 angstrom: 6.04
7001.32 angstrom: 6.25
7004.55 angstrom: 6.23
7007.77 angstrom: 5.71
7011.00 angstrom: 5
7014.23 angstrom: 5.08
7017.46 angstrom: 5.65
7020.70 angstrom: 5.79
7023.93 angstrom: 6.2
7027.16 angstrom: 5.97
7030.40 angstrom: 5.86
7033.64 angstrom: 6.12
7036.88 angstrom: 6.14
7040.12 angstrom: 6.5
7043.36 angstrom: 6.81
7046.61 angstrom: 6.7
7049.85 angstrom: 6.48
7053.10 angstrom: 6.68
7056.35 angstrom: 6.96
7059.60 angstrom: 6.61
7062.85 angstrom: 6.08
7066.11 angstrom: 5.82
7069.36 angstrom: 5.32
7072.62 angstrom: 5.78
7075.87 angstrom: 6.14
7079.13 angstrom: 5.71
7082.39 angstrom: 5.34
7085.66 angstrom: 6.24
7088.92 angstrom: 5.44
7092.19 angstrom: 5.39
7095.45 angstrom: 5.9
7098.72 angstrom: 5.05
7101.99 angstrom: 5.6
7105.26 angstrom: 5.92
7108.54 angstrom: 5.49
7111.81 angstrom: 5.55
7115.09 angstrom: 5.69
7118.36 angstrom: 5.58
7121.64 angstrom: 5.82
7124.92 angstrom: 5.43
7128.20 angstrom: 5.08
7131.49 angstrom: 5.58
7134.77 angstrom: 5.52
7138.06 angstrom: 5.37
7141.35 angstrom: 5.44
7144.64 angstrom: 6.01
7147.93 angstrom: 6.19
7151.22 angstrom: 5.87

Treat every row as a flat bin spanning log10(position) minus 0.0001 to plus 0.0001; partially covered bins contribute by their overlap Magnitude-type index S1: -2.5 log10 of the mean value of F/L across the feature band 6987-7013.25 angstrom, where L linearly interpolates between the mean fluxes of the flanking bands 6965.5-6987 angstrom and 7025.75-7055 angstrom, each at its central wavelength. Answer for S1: 0.07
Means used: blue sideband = 6.17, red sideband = 6.37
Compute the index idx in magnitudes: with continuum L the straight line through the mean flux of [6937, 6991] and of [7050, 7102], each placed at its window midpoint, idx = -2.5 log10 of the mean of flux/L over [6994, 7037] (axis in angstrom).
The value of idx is 0.046 mag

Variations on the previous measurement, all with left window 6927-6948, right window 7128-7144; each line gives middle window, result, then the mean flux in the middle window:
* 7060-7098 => -0.02 mag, 5.75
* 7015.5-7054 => -0.08 mag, 6.22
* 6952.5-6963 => -0.11 mag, 6.68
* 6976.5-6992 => -0.05 mag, 6.23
